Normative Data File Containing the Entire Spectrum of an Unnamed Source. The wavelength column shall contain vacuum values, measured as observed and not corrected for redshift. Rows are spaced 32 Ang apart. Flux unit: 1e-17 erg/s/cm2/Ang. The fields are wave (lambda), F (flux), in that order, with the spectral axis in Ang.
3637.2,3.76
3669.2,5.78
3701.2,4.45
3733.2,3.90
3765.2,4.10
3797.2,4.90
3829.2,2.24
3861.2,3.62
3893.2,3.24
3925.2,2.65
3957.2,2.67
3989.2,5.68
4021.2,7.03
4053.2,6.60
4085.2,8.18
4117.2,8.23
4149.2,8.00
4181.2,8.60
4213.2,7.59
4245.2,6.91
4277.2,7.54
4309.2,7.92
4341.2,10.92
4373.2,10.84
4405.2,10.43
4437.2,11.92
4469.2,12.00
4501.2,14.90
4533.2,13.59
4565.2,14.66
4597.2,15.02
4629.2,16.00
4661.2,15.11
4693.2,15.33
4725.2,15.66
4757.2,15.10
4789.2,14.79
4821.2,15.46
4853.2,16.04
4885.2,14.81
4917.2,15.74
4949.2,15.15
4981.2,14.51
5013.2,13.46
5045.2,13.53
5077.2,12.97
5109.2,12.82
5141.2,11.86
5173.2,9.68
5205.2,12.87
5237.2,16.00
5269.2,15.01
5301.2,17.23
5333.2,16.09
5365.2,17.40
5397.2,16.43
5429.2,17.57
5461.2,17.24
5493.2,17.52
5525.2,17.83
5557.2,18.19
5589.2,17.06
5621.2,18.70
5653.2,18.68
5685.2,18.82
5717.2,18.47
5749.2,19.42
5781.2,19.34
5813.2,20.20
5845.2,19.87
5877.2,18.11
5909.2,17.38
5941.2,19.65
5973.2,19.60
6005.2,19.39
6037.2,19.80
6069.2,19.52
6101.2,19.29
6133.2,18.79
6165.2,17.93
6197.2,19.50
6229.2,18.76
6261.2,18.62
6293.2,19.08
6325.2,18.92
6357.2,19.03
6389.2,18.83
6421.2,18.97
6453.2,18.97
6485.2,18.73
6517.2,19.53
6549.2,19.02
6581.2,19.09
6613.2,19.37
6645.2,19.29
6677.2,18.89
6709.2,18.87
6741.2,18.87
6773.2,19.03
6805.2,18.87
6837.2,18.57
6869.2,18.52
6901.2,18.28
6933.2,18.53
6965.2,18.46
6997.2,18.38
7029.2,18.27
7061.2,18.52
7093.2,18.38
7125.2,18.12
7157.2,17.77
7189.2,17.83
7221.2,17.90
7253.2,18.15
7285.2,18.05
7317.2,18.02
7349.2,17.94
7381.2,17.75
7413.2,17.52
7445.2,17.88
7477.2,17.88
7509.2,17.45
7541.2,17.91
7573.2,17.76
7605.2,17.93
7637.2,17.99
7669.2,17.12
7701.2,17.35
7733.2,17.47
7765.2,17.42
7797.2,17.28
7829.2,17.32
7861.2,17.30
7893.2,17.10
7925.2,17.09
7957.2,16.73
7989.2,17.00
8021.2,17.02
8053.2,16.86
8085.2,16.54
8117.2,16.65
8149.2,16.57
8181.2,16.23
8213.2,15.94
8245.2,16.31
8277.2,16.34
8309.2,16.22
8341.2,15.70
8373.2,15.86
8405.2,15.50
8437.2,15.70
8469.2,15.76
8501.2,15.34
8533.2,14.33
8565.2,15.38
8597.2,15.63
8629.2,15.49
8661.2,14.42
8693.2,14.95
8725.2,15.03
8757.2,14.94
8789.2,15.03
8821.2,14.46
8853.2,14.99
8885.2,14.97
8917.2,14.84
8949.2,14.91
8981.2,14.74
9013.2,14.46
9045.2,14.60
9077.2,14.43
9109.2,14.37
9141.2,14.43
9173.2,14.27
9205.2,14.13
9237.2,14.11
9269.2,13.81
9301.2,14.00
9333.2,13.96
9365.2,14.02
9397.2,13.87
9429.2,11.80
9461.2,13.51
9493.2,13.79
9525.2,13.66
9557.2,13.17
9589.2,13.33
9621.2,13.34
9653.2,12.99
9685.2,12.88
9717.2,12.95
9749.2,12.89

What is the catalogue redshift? 0.000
